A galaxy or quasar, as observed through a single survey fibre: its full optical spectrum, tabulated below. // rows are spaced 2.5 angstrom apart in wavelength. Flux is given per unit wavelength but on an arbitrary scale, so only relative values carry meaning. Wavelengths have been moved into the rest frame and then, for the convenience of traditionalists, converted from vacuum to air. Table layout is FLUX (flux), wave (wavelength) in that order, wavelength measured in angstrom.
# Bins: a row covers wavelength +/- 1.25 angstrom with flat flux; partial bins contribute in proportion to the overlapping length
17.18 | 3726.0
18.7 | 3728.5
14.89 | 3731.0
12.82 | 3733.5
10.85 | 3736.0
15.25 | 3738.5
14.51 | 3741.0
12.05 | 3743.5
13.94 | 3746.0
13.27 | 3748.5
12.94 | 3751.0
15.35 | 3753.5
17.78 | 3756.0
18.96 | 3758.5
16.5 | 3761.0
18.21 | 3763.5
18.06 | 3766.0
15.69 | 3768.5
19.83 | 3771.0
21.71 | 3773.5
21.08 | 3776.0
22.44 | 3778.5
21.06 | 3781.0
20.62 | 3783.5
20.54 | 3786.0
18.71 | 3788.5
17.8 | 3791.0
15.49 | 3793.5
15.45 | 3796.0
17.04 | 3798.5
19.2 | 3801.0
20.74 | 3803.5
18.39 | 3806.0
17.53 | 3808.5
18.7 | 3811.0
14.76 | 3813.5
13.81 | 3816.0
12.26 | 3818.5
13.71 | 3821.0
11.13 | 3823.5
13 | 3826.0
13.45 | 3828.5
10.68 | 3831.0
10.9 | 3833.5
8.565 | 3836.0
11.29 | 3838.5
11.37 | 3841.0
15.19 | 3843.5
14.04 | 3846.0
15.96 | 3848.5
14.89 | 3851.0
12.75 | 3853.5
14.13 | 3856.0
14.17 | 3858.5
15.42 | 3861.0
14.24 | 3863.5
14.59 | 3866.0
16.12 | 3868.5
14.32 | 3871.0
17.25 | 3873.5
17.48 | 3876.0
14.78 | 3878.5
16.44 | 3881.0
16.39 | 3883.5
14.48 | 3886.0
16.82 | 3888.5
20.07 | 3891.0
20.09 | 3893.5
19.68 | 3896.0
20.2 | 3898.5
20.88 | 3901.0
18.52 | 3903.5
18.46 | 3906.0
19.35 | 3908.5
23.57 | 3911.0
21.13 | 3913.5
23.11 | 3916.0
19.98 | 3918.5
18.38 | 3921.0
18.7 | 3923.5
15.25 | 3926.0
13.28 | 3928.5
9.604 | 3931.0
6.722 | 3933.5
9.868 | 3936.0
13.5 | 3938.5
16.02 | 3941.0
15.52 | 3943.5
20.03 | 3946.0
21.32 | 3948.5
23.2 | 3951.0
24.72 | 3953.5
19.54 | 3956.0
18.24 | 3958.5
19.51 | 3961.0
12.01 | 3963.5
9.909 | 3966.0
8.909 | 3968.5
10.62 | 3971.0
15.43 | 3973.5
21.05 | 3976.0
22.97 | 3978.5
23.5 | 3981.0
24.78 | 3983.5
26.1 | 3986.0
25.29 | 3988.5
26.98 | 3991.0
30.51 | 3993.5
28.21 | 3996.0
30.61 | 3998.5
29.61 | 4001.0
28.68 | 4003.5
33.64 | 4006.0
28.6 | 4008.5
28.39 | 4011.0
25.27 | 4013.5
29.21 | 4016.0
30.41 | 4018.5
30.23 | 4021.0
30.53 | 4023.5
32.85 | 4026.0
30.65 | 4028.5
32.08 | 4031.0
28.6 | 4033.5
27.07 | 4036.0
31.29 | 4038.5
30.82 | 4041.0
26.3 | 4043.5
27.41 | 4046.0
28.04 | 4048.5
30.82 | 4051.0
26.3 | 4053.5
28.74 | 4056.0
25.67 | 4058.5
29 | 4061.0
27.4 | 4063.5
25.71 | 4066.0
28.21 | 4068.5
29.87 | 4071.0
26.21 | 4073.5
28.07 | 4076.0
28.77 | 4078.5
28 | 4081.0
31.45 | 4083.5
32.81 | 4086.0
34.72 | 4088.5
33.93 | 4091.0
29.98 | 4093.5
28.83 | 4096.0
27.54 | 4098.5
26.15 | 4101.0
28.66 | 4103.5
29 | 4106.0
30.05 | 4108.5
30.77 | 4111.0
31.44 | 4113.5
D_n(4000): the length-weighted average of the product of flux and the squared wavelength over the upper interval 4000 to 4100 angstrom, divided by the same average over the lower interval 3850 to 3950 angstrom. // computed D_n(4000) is 1.89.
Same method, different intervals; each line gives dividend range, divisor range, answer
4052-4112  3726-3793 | 2.00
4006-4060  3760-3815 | 1.77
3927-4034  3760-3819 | 1.36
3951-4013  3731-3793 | 1.51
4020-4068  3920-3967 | 1.89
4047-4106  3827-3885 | 2.29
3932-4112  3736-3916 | 1.73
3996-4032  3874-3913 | 1.72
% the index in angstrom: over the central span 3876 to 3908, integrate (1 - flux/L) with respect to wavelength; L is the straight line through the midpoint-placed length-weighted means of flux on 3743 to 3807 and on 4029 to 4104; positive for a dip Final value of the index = 6.12 angstrom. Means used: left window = 17.9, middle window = 18.1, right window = 29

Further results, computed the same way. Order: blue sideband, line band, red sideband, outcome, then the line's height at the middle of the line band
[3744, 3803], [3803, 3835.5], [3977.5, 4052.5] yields 9.11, 19.9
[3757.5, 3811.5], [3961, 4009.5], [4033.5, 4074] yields 5.57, 25.7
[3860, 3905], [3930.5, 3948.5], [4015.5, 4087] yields 6.35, 21.1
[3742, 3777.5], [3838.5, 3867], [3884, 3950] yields 5.14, 17.2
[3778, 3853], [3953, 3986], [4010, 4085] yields 8.71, 24.3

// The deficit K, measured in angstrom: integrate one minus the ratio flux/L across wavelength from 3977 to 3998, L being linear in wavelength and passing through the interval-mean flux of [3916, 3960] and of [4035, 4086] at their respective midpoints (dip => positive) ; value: -4.5 angstrom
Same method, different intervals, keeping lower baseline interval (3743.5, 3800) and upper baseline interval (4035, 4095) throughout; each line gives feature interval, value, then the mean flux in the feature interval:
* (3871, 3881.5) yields 2.66 angstrom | 16.2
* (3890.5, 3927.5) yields 5.18 angstrom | 19.8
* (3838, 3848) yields 3.49 angstrom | 13.3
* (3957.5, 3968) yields 4.46 angstrom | 14.4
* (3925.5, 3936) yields 5.76 angstrom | 10.8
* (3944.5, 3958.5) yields 1.88 angstrom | 21.3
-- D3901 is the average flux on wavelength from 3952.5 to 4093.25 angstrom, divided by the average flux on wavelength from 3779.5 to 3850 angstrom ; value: 1.72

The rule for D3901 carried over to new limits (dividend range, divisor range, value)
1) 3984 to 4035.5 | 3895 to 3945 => 1.71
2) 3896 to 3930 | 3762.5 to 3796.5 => 1.01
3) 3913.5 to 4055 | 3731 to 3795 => 1.36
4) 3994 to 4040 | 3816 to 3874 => 2.22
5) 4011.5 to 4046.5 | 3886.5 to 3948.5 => 1.69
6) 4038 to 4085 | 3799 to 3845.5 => 1.99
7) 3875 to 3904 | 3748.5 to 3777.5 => 1.02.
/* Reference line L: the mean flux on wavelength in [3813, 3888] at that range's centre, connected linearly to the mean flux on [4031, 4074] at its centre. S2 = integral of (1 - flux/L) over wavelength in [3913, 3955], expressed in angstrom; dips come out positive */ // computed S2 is 6.0 angstrom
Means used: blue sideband 13.9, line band 17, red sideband 28.2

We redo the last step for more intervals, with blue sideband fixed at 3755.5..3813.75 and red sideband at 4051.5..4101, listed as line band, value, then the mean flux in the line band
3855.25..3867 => 3.8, 14.5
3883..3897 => 2.8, 18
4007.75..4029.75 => -2.2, 29.6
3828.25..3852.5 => 9.5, 12.6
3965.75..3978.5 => 5.5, 14.4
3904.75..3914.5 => 1.0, 20.6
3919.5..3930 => 3.2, 16.3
